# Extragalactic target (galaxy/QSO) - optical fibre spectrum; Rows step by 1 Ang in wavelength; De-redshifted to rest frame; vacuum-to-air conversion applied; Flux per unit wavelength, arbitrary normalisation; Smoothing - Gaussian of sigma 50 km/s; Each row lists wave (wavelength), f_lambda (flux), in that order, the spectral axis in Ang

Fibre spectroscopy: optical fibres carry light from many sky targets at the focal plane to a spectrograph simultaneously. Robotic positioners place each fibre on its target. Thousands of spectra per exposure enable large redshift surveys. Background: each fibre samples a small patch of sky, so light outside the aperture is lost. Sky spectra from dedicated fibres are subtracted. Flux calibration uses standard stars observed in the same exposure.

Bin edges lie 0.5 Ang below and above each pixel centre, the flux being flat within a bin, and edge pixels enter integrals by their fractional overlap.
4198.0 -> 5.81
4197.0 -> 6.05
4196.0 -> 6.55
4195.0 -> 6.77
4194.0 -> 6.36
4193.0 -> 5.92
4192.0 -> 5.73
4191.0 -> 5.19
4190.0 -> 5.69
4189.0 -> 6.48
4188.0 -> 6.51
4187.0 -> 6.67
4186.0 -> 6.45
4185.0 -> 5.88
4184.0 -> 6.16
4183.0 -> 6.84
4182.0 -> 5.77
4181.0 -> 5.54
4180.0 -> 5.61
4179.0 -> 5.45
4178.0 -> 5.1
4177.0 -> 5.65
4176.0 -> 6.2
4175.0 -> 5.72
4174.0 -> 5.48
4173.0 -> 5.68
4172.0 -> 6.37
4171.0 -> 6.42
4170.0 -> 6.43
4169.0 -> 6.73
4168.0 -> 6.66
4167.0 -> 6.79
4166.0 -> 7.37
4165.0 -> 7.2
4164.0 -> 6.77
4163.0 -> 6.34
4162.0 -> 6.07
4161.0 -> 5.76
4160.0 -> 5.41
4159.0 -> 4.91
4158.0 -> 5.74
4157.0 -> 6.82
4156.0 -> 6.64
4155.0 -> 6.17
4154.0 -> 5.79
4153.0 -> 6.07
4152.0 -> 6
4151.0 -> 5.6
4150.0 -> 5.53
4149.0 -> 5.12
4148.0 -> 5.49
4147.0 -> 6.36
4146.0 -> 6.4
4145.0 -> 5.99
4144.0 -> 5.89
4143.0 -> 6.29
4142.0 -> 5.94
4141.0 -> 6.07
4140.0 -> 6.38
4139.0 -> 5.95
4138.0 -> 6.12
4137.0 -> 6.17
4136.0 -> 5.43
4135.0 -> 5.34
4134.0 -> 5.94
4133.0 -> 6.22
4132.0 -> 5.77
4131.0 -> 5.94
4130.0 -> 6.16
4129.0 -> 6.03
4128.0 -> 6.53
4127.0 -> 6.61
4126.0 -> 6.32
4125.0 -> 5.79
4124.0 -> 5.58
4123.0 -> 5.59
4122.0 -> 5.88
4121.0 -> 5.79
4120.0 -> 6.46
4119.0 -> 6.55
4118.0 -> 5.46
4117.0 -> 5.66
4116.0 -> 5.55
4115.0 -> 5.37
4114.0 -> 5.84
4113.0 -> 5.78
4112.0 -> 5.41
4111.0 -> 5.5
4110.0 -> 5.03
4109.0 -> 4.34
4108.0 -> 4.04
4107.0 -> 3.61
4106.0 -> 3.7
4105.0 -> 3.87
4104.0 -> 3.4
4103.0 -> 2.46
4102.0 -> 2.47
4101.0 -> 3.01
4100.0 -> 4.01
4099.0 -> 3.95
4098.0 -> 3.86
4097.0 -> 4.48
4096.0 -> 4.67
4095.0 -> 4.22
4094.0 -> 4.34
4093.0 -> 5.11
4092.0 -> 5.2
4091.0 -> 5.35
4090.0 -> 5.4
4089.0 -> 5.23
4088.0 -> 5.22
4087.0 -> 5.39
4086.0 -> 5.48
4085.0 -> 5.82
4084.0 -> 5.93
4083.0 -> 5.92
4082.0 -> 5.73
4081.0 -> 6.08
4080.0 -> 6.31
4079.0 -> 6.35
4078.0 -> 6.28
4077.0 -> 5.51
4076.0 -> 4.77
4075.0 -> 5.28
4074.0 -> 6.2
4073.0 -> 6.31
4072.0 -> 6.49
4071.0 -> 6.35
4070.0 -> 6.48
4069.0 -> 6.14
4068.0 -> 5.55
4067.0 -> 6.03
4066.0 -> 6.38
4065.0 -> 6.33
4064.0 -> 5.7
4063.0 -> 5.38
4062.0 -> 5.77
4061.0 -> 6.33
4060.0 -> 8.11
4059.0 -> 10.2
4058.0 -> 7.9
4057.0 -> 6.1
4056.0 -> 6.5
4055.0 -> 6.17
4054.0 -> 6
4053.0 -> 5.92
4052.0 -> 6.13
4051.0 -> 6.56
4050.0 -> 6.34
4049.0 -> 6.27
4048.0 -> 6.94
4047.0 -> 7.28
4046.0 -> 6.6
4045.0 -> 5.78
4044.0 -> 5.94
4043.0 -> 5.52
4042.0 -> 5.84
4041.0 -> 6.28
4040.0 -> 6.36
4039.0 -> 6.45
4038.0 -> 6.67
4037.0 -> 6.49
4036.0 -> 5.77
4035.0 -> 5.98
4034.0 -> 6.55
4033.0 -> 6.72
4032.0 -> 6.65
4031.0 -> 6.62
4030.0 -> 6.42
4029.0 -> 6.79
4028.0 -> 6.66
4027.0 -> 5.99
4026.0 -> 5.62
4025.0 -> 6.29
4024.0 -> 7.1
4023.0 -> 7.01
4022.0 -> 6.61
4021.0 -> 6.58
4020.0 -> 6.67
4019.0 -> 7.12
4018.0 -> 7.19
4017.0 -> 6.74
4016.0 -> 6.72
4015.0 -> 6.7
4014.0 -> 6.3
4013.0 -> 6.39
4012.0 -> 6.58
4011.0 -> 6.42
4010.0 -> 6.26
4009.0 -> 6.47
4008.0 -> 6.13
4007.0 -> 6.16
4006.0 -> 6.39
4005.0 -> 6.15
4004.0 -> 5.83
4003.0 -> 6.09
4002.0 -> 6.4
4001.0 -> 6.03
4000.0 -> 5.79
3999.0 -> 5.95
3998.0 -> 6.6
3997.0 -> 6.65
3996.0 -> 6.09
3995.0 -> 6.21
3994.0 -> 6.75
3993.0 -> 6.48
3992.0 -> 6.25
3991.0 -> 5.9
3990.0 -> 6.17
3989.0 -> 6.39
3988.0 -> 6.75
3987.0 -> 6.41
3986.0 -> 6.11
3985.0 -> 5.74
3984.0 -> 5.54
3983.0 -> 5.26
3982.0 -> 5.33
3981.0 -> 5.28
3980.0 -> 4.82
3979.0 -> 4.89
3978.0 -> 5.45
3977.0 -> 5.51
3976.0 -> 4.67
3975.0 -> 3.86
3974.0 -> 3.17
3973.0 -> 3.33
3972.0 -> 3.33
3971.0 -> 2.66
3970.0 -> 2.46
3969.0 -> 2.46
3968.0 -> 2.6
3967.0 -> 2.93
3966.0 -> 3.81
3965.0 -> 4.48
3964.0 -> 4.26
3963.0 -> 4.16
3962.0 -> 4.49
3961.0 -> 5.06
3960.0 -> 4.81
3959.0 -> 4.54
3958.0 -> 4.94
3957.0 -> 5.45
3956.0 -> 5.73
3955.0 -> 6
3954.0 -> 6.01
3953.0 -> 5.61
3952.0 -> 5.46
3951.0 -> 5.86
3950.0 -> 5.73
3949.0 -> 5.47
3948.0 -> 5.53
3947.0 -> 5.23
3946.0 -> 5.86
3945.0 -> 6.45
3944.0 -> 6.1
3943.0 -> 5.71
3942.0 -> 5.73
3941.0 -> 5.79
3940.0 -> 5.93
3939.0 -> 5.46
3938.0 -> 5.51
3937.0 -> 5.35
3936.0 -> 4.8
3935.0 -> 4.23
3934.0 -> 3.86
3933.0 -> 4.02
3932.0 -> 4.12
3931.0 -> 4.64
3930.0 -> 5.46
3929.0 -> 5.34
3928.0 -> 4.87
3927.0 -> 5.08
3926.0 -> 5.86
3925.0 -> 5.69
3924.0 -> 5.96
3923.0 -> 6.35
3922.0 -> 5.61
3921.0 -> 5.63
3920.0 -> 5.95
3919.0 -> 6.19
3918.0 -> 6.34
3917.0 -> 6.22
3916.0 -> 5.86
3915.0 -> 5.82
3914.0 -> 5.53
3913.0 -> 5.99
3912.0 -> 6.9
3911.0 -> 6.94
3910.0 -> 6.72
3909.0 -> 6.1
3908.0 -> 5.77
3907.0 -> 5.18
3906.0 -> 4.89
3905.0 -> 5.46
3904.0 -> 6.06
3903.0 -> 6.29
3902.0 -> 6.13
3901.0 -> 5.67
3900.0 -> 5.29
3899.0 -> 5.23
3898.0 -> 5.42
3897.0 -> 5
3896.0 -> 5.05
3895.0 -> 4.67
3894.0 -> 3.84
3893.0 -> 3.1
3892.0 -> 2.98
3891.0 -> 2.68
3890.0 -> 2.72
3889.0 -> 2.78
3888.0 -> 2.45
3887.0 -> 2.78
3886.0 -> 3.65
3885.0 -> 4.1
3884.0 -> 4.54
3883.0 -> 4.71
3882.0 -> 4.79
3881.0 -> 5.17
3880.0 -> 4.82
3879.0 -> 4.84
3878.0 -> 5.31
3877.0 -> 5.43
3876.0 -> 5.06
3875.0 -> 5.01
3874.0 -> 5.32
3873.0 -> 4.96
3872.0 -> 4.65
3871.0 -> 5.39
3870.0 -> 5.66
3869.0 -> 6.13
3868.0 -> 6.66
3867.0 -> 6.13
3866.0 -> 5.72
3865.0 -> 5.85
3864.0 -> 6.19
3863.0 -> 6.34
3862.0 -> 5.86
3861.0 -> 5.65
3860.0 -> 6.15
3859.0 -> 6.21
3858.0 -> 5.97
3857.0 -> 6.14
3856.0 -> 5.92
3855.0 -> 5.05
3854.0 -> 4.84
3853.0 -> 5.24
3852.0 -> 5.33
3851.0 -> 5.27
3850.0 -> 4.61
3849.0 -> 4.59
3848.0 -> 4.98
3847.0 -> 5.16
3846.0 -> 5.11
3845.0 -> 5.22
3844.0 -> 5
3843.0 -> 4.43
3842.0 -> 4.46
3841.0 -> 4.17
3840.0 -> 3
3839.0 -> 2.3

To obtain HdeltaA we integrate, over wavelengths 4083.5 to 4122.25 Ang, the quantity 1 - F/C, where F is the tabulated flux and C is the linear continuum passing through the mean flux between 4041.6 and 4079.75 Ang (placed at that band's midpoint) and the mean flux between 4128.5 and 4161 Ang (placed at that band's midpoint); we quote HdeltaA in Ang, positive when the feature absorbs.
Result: 8.1 Ang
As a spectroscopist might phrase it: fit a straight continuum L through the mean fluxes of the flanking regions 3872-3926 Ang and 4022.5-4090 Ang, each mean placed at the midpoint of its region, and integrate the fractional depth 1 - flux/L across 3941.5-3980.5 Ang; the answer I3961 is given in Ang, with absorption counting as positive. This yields 5.7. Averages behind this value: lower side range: 5.11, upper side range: 6.25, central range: 4.73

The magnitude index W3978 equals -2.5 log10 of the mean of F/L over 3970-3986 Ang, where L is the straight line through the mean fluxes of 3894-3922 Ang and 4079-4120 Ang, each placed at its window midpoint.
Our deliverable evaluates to 0.19 mag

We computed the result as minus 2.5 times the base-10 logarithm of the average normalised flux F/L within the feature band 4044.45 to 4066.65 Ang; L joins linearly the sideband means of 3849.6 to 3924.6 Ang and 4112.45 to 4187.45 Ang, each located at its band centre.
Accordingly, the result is -0.144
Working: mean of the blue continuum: 5.28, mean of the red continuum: 6.02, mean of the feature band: 6.57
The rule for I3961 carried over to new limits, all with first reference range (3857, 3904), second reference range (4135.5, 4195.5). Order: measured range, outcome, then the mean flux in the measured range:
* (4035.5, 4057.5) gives -2.6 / 6.27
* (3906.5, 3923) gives -3.0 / 6.06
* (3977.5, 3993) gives -1.1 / 5.78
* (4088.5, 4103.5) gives 4.0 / 4.25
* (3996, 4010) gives -1.9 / 6.2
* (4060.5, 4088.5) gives -0.9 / 5.91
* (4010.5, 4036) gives -4.8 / 6.56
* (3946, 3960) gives -0.6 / 5.49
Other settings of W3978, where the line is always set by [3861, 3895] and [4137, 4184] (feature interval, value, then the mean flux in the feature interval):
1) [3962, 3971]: 0.44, 3.42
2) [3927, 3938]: 0.06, 4.73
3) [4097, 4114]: 0.38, 4.09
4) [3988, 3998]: -0.20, 6.36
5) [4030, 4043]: -0.16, 6.33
